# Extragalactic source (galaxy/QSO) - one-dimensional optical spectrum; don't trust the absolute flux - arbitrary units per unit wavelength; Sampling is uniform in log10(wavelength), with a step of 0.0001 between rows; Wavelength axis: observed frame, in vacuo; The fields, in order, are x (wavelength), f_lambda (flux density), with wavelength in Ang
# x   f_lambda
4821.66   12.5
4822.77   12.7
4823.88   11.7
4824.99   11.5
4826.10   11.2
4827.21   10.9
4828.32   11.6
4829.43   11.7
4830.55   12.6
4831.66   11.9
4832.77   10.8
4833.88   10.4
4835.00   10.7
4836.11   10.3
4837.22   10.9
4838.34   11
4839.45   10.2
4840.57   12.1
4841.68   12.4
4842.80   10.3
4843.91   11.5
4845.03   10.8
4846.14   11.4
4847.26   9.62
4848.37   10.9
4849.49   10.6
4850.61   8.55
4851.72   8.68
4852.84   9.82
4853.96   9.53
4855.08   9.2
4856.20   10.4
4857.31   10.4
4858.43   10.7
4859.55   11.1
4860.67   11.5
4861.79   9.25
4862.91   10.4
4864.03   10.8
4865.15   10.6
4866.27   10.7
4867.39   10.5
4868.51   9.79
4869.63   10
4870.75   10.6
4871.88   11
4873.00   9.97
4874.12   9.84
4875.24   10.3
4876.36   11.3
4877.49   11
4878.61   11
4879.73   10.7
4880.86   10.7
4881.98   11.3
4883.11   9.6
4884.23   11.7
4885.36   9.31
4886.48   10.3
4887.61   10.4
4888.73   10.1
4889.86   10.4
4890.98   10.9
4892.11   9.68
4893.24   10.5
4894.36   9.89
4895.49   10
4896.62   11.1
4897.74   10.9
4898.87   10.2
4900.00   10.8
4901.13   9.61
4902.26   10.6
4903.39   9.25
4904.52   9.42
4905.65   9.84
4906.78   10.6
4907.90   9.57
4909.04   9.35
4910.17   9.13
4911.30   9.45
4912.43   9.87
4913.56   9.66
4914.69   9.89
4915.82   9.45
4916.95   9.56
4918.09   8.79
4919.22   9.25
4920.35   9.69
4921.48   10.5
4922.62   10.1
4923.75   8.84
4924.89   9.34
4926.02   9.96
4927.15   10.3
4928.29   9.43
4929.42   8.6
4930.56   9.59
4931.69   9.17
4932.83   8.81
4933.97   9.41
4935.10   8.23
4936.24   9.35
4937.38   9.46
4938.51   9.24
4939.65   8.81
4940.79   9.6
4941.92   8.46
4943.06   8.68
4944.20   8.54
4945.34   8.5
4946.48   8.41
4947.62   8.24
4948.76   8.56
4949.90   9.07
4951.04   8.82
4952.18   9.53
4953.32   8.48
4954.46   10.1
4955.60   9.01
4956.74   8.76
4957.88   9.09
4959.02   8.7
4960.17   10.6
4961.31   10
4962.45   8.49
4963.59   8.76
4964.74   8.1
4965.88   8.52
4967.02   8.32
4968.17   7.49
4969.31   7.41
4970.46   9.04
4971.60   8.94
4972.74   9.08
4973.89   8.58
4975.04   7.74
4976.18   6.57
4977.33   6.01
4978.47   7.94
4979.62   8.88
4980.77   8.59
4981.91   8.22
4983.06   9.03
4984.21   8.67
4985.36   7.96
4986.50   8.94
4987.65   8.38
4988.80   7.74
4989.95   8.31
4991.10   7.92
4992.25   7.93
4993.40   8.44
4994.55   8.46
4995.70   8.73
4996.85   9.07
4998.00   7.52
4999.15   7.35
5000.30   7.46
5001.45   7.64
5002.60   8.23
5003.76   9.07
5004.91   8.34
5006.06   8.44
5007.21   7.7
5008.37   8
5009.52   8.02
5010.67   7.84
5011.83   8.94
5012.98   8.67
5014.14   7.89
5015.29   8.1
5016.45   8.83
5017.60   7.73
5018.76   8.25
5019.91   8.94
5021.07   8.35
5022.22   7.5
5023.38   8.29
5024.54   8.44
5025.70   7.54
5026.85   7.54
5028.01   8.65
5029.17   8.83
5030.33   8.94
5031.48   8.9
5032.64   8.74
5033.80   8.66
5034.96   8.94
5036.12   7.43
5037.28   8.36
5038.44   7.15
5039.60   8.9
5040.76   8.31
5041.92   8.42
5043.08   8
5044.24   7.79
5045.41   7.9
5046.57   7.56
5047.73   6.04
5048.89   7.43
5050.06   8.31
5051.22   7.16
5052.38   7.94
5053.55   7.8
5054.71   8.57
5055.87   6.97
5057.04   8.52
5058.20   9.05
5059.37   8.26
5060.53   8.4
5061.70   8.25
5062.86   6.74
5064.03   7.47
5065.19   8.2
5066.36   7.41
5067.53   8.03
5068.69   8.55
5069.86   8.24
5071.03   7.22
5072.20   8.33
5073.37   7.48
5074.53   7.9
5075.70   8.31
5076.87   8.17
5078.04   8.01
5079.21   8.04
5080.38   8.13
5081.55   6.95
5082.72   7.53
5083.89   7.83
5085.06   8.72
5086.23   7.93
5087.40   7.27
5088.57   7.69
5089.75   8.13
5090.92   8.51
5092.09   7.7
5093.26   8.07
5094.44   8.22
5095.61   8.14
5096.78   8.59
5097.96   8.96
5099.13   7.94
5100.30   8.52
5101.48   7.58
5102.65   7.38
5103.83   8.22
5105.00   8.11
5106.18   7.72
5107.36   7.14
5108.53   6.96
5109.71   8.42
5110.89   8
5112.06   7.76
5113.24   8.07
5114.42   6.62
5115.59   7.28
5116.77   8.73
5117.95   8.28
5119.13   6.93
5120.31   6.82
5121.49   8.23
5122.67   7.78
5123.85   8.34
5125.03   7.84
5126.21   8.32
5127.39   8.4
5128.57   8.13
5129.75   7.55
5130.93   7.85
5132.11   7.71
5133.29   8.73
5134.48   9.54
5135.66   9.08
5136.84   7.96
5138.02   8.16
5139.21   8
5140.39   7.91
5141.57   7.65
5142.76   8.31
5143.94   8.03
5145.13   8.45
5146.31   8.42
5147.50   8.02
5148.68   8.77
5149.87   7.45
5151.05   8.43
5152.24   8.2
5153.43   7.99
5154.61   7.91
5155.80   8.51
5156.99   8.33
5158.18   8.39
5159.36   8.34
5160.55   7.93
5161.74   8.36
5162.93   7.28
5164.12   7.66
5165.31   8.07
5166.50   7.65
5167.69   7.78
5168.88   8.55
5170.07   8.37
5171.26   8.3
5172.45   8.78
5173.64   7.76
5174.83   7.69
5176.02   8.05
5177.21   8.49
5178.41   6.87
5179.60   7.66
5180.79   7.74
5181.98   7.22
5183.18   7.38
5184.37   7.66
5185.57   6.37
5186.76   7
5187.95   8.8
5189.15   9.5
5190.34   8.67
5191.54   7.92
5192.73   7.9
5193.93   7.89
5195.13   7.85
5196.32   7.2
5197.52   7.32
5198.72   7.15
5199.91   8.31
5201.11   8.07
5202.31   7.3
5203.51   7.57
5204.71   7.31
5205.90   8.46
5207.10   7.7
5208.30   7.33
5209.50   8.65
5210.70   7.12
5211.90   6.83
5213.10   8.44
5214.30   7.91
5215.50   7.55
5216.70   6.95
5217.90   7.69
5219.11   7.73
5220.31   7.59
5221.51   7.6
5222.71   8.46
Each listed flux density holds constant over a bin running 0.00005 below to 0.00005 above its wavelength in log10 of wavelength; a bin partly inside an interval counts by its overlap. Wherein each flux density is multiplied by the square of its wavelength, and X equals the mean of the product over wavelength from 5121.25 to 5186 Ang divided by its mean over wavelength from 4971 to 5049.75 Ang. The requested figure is 1.0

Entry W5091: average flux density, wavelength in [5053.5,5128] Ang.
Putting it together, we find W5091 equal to 7.93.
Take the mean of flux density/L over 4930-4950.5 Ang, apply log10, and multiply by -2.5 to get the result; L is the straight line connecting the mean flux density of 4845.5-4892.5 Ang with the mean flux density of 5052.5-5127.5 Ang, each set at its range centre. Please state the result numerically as 0.080 mag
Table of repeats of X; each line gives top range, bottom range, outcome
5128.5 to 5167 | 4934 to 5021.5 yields 1.03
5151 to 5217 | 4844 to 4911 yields 0.86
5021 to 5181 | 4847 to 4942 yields 0.87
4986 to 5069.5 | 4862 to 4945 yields 0.86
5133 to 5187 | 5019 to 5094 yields 1.04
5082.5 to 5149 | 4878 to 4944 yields 0.89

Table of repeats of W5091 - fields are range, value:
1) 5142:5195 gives 8.02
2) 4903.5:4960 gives 9.26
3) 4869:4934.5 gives 10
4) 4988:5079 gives 8.1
